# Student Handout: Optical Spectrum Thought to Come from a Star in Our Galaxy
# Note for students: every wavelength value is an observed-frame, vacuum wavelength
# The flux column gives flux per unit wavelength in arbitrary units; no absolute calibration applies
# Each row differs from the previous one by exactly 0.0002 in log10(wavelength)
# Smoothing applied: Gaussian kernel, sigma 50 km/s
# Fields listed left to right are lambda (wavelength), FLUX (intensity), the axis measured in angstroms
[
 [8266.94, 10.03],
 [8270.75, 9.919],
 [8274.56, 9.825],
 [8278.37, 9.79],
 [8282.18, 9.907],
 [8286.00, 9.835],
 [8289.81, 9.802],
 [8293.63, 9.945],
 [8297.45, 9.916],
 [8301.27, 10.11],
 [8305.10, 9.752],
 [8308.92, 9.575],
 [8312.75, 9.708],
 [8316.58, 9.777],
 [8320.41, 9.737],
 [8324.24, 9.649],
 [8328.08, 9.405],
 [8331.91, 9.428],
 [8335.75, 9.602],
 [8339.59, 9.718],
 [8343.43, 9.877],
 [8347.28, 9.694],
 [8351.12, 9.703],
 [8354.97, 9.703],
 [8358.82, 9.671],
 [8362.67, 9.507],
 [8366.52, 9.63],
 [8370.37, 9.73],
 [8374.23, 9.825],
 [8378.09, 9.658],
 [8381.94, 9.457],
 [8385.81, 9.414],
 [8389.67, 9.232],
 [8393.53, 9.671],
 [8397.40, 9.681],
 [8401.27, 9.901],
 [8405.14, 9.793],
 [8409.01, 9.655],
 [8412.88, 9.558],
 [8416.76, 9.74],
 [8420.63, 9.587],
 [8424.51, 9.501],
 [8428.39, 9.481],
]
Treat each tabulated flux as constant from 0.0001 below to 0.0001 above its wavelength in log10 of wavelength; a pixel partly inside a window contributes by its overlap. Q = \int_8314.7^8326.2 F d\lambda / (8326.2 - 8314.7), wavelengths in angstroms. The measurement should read 9.72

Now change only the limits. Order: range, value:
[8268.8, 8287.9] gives 9.85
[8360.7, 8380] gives 9.67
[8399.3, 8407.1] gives 9.84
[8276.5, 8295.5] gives 9.86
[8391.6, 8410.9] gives 9.74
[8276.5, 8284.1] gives 9.85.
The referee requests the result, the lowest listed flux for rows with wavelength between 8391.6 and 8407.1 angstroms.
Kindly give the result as 9.671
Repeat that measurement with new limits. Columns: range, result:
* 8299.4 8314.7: 9.575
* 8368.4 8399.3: 9.232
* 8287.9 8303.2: 9.802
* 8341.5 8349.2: 9.694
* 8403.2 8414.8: 9.558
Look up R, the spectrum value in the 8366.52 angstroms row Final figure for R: 9.63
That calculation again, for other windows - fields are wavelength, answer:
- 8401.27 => 9.901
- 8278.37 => 9.79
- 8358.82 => 9.671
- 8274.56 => 9.825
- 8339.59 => 9.718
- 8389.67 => 9.232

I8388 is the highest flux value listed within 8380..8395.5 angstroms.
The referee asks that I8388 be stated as 9.671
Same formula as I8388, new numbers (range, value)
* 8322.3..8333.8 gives 9.649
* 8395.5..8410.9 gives 9.901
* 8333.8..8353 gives 9.877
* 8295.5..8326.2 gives 10.11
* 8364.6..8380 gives 9.825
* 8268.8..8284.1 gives 9.919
